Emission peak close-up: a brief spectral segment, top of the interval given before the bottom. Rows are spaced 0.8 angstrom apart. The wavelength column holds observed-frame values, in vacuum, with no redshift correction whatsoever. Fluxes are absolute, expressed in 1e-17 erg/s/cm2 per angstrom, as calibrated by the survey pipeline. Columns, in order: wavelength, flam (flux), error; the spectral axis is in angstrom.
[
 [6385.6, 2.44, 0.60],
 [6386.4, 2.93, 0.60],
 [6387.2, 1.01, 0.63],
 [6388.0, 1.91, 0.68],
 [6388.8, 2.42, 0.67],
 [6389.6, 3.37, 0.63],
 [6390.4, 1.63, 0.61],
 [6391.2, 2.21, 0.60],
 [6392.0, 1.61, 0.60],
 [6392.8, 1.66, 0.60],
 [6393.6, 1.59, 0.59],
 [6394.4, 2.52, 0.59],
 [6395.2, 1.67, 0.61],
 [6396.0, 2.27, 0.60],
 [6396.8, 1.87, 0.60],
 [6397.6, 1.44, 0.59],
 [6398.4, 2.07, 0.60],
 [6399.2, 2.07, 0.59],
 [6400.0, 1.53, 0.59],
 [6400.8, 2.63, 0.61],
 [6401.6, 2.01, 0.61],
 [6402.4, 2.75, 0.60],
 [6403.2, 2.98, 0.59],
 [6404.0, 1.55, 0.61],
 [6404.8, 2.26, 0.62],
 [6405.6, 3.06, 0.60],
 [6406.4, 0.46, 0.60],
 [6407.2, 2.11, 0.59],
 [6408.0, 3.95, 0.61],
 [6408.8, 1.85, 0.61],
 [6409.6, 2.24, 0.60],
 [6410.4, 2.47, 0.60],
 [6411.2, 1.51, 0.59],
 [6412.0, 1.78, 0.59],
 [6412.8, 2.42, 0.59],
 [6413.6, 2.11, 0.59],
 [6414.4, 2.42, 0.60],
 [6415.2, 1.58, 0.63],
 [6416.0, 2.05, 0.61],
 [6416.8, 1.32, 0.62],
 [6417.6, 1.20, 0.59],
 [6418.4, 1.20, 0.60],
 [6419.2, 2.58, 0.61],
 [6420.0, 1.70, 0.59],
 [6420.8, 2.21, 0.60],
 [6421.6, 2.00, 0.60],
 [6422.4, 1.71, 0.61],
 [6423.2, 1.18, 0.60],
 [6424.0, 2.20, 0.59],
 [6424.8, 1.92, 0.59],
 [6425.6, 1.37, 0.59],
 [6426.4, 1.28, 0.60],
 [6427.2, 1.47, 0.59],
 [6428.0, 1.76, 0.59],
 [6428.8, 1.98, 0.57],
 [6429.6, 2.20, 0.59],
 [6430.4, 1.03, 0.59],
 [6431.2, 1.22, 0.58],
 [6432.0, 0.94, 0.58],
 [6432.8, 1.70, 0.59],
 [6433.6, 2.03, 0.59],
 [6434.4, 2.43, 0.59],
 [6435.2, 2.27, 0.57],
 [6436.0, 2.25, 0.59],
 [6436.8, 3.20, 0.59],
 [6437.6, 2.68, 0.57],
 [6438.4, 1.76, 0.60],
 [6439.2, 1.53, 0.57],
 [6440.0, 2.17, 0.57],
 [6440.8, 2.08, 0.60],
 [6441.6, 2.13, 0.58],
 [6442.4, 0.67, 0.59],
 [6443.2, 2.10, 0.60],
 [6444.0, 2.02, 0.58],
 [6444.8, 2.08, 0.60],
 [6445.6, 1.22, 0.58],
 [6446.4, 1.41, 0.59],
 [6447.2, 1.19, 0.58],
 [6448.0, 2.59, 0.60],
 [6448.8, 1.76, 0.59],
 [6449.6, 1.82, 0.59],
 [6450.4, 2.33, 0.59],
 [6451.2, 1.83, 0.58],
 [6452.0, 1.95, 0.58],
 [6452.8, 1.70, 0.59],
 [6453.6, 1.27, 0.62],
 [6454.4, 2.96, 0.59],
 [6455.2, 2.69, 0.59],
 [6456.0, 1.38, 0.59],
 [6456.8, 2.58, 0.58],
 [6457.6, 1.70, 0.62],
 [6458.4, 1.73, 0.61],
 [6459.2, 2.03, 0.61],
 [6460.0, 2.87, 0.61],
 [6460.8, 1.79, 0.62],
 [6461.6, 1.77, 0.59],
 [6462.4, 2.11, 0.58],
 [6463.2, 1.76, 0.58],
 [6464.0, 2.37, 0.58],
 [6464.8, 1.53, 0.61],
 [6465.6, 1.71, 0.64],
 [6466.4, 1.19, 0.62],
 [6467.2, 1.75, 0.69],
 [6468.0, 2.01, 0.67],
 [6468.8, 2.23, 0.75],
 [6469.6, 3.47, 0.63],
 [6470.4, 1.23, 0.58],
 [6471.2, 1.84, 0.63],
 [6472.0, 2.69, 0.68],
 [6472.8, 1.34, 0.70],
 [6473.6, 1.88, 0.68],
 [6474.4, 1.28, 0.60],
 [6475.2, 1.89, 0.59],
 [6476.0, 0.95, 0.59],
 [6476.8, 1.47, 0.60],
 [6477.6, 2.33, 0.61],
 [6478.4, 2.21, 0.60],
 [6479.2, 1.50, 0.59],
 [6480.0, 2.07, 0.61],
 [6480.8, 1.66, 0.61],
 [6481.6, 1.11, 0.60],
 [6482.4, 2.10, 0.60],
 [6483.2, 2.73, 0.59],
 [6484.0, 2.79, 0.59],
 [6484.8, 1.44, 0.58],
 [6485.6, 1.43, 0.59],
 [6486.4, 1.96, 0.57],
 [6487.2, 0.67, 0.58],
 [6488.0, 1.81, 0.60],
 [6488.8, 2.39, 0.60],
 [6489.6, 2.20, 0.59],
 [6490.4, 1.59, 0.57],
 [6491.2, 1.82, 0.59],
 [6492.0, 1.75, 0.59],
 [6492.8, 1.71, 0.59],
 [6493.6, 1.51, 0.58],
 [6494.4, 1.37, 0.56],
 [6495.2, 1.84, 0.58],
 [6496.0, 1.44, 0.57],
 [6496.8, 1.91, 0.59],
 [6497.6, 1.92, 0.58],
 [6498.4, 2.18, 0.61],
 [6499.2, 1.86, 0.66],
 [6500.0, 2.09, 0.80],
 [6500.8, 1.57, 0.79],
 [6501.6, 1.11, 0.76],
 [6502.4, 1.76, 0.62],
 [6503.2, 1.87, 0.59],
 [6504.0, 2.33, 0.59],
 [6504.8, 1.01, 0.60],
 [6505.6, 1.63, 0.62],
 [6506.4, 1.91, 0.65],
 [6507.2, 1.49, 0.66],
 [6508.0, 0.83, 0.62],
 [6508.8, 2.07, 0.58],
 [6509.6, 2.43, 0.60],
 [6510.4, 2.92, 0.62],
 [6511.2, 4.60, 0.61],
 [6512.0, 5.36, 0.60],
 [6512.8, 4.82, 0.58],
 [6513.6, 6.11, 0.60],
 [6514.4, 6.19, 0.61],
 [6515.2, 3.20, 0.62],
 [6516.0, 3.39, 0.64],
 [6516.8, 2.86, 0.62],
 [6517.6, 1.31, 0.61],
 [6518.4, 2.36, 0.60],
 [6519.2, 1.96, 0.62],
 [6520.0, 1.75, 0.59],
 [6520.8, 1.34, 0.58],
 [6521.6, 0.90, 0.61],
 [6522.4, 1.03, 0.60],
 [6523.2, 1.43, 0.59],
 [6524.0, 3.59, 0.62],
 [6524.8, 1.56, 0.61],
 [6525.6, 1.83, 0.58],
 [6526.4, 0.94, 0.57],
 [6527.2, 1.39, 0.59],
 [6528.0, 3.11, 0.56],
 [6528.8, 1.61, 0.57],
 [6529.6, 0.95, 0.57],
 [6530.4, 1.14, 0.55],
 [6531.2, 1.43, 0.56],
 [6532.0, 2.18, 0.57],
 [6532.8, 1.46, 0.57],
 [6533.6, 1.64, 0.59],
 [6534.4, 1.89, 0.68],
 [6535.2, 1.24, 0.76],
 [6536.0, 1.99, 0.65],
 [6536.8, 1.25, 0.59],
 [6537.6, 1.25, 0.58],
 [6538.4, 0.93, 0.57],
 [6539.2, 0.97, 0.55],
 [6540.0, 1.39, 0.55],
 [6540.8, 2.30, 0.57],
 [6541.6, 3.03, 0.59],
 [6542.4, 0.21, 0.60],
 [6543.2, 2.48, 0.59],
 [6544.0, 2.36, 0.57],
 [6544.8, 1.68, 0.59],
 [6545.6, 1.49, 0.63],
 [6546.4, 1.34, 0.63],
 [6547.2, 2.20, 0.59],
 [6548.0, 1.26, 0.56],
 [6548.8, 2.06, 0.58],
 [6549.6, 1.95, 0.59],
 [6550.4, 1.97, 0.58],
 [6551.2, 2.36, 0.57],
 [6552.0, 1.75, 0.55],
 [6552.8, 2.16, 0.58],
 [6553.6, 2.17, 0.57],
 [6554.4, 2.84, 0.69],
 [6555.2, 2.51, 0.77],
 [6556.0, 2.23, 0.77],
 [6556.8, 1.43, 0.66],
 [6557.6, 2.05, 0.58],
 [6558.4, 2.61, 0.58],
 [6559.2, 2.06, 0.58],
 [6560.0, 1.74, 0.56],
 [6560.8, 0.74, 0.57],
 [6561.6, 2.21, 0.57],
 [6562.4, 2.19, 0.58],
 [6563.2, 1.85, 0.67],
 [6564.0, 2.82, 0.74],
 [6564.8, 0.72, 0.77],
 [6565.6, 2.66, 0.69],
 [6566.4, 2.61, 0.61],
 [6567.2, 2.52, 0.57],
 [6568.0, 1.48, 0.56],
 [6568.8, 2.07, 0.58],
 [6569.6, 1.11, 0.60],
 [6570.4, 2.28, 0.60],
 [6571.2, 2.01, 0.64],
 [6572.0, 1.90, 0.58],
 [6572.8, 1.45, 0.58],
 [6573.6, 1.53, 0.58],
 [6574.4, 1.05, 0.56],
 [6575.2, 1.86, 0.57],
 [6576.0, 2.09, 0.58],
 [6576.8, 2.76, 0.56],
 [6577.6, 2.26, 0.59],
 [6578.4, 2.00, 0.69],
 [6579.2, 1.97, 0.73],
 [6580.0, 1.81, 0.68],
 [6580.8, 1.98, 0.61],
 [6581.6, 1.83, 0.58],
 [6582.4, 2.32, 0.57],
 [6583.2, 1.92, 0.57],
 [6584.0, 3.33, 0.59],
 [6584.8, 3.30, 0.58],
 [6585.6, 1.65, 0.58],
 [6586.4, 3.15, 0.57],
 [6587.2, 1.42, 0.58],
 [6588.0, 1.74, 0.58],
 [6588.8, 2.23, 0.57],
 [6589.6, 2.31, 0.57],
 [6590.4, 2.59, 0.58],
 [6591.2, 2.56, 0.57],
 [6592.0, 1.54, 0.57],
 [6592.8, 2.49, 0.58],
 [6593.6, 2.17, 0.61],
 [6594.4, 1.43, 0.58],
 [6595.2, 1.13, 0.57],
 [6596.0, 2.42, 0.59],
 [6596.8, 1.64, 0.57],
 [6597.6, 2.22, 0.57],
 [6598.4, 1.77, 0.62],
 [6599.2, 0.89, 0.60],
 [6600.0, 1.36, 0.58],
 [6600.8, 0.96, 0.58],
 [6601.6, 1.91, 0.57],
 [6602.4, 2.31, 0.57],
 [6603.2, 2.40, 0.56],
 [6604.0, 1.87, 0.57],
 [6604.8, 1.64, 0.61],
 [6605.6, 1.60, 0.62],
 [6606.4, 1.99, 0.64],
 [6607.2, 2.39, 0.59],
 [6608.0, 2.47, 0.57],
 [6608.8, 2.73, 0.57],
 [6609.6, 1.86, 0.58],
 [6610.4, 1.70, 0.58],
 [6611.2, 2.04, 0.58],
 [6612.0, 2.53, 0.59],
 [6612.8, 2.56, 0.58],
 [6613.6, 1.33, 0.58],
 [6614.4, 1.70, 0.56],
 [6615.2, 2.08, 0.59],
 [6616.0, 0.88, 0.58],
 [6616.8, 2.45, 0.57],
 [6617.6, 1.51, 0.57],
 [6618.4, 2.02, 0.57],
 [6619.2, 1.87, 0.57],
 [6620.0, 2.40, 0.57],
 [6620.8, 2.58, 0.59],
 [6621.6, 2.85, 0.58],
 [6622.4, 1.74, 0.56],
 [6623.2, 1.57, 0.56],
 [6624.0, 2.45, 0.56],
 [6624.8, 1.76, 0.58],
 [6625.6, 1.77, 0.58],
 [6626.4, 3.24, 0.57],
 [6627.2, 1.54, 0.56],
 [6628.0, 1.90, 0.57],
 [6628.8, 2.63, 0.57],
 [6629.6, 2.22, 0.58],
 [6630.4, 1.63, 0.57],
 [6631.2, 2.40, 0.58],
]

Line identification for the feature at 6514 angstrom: H-beta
